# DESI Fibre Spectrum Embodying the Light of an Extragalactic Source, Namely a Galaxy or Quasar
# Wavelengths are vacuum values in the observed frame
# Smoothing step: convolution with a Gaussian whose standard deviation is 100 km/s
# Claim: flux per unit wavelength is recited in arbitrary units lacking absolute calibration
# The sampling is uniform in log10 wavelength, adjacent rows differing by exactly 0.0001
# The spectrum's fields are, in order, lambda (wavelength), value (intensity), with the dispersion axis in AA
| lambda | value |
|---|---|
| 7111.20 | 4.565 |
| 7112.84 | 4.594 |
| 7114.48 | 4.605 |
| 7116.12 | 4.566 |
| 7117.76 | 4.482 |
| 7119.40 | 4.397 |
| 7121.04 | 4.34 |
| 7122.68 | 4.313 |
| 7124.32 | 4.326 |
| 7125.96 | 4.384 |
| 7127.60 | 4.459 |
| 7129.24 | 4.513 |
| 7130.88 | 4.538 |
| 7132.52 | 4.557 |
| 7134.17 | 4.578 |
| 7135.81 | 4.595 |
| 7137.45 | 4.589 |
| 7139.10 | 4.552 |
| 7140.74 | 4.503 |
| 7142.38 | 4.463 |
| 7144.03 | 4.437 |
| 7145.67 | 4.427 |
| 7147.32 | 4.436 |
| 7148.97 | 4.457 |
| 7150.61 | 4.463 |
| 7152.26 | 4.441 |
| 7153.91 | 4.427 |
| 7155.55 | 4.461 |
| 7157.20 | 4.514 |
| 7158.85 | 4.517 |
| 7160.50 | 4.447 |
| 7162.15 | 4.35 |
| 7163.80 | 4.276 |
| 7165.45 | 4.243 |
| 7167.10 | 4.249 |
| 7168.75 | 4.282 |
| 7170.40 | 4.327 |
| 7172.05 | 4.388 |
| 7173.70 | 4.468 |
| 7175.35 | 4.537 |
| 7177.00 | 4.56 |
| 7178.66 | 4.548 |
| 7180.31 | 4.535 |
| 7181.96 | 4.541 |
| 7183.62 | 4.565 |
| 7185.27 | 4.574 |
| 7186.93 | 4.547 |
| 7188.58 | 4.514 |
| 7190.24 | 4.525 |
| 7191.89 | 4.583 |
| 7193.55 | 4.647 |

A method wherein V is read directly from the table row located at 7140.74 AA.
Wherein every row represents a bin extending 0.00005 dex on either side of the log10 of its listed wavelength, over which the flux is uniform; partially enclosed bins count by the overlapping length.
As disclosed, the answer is 4.503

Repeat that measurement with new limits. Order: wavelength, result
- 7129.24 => 4.513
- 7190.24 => 4.525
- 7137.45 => 4.589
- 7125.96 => 4.384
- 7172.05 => 4.388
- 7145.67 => 4.427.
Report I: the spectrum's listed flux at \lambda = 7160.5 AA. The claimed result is 4.447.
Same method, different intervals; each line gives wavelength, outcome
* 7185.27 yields 4.574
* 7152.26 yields 4.441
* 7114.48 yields 4.605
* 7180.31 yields 4.535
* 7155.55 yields 4.461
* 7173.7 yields 4.468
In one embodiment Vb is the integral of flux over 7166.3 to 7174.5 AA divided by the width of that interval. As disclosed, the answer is 4.34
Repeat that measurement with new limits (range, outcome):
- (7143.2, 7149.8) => 4.44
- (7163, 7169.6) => 4.26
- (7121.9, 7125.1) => 4.32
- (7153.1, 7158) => 4.47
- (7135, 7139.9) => 4.58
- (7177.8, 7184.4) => 4.54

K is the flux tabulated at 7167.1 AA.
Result 4.249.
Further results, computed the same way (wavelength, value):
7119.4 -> 4.397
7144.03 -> 4.437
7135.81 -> 4.595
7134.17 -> 4.578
